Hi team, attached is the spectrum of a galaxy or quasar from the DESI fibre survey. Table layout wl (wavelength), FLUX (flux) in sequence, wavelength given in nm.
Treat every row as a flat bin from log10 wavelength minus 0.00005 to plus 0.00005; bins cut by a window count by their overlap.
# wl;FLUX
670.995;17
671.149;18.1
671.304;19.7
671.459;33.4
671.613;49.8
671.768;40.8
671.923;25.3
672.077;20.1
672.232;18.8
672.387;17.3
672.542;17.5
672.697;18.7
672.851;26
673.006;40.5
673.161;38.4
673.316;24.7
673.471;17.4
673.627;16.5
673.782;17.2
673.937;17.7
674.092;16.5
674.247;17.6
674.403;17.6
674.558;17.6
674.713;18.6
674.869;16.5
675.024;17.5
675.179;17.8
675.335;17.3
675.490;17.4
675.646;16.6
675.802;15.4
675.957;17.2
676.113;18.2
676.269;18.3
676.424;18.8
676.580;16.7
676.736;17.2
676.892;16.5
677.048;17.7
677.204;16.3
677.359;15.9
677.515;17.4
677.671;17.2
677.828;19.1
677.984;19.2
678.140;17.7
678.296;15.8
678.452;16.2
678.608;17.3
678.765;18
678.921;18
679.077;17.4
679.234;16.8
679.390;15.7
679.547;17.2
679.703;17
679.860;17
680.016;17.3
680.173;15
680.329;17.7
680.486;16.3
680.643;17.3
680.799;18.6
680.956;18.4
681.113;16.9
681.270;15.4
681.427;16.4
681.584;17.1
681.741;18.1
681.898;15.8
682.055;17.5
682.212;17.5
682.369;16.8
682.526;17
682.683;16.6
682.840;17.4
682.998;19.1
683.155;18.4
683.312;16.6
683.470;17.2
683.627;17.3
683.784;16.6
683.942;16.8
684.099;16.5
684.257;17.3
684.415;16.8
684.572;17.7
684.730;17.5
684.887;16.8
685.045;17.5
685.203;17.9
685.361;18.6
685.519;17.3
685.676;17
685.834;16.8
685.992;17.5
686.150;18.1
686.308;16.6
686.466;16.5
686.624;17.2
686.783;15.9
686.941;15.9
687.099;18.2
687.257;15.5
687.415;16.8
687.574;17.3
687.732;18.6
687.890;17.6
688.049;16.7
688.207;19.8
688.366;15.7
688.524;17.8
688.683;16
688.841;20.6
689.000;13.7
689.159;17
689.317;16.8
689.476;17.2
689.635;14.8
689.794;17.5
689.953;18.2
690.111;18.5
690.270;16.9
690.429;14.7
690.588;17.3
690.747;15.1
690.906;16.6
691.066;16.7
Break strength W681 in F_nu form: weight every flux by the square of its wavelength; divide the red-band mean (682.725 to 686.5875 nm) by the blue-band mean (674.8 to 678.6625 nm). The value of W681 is 1.03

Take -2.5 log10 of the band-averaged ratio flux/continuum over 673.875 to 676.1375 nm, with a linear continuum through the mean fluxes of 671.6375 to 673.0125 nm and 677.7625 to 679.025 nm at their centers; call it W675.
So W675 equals 0.25 mag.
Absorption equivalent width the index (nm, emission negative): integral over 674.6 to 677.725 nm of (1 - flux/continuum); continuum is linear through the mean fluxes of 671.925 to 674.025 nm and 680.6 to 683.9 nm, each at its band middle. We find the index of 0.52 nm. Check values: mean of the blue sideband 22.5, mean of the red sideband 17.2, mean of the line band 17.2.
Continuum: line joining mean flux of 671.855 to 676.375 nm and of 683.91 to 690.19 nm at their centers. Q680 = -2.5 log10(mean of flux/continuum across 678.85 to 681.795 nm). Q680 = 0.094 mag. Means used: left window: 19.8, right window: 17.2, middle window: 17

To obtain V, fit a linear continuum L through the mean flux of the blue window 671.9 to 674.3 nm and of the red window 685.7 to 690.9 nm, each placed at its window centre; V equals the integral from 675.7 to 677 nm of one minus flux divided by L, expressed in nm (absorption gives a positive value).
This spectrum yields 0.22 nm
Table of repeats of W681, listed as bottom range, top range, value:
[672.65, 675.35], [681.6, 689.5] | 0.85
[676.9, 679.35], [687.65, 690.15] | 1.03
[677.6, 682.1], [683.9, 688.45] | 1.02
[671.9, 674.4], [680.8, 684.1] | 0.81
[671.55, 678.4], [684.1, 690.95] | 0.88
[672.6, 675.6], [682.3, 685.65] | 0.87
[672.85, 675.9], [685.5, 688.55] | 0.89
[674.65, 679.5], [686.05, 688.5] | 1.02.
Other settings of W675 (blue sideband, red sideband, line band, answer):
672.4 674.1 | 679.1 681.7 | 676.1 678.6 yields 0.123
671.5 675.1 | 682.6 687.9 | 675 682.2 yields 0.189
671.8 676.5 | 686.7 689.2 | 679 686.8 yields 0.062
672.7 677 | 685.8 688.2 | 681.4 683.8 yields 0.044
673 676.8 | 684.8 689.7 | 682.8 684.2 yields 0.023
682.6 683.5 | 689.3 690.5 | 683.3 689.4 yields 0.005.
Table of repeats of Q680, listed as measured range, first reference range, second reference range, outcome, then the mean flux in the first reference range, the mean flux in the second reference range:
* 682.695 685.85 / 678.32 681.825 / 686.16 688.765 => -0.020 mag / 17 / 17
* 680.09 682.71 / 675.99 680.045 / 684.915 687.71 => 0.016 mag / 17.3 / 17.1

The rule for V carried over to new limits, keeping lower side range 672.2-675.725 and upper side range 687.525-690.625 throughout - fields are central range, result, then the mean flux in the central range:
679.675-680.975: 0.118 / 17.1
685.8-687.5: 0.076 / 16.8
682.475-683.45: 0.043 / 17.5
